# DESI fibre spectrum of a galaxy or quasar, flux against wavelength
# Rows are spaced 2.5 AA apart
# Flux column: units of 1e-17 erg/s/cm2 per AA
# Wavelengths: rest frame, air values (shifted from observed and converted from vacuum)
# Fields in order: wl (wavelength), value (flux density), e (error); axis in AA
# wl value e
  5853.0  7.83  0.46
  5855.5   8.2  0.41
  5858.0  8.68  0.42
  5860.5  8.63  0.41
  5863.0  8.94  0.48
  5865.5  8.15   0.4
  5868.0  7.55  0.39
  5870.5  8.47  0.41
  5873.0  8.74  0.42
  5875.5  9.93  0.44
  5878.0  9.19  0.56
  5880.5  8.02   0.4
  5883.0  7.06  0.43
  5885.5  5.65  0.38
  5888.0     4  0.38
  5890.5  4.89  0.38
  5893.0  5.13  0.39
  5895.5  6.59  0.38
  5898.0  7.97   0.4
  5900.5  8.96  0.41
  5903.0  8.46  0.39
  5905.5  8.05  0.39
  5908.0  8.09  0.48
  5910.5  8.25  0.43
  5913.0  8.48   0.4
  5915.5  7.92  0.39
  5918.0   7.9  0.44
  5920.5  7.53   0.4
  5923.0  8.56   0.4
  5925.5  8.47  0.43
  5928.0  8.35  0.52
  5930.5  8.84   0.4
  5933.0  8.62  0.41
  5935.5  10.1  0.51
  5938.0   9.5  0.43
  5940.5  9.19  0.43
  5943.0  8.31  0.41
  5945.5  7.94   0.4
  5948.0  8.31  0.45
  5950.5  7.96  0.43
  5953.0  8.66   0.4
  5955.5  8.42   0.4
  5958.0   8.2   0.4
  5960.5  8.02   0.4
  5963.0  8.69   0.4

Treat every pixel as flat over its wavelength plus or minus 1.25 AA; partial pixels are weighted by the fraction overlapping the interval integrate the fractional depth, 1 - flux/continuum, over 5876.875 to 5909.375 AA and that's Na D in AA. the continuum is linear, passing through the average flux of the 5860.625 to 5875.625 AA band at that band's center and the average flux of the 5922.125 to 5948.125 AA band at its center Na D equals 5.82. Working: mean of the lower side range 8.53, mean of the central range 7.08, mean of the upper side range 8.77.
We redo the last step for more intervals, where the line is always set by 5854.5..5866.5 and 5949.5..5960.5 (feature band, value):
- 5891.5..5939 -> 1.2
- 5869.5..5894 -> 4.0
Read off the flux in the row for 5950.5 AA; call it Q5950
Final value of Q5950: 7.96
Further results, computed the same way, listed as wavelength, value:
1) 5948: 8.31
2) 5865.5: 8.15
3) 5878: 9.19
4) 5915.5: 7.92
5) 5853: 7.83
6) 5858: 8.68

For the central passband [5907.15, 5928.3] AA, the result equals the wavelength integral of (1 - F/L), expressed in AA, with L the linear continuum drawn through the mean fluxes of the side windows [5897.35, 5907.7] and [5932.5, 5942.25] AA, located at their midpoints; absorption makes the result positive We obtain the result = 1.5 AA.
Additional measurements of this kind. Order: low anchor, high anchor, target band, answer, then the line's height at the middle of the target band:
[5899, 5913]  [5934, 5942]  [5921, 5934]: 0.9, 9.15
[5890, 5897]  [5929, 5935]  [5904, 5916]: -1.9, 7.06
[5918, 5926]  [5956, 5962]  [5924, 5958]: -2.1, 8.14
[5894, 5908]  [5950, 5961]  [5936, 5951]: -0.8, 8.22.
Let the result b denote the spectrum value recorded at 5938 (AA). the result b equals 9.5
